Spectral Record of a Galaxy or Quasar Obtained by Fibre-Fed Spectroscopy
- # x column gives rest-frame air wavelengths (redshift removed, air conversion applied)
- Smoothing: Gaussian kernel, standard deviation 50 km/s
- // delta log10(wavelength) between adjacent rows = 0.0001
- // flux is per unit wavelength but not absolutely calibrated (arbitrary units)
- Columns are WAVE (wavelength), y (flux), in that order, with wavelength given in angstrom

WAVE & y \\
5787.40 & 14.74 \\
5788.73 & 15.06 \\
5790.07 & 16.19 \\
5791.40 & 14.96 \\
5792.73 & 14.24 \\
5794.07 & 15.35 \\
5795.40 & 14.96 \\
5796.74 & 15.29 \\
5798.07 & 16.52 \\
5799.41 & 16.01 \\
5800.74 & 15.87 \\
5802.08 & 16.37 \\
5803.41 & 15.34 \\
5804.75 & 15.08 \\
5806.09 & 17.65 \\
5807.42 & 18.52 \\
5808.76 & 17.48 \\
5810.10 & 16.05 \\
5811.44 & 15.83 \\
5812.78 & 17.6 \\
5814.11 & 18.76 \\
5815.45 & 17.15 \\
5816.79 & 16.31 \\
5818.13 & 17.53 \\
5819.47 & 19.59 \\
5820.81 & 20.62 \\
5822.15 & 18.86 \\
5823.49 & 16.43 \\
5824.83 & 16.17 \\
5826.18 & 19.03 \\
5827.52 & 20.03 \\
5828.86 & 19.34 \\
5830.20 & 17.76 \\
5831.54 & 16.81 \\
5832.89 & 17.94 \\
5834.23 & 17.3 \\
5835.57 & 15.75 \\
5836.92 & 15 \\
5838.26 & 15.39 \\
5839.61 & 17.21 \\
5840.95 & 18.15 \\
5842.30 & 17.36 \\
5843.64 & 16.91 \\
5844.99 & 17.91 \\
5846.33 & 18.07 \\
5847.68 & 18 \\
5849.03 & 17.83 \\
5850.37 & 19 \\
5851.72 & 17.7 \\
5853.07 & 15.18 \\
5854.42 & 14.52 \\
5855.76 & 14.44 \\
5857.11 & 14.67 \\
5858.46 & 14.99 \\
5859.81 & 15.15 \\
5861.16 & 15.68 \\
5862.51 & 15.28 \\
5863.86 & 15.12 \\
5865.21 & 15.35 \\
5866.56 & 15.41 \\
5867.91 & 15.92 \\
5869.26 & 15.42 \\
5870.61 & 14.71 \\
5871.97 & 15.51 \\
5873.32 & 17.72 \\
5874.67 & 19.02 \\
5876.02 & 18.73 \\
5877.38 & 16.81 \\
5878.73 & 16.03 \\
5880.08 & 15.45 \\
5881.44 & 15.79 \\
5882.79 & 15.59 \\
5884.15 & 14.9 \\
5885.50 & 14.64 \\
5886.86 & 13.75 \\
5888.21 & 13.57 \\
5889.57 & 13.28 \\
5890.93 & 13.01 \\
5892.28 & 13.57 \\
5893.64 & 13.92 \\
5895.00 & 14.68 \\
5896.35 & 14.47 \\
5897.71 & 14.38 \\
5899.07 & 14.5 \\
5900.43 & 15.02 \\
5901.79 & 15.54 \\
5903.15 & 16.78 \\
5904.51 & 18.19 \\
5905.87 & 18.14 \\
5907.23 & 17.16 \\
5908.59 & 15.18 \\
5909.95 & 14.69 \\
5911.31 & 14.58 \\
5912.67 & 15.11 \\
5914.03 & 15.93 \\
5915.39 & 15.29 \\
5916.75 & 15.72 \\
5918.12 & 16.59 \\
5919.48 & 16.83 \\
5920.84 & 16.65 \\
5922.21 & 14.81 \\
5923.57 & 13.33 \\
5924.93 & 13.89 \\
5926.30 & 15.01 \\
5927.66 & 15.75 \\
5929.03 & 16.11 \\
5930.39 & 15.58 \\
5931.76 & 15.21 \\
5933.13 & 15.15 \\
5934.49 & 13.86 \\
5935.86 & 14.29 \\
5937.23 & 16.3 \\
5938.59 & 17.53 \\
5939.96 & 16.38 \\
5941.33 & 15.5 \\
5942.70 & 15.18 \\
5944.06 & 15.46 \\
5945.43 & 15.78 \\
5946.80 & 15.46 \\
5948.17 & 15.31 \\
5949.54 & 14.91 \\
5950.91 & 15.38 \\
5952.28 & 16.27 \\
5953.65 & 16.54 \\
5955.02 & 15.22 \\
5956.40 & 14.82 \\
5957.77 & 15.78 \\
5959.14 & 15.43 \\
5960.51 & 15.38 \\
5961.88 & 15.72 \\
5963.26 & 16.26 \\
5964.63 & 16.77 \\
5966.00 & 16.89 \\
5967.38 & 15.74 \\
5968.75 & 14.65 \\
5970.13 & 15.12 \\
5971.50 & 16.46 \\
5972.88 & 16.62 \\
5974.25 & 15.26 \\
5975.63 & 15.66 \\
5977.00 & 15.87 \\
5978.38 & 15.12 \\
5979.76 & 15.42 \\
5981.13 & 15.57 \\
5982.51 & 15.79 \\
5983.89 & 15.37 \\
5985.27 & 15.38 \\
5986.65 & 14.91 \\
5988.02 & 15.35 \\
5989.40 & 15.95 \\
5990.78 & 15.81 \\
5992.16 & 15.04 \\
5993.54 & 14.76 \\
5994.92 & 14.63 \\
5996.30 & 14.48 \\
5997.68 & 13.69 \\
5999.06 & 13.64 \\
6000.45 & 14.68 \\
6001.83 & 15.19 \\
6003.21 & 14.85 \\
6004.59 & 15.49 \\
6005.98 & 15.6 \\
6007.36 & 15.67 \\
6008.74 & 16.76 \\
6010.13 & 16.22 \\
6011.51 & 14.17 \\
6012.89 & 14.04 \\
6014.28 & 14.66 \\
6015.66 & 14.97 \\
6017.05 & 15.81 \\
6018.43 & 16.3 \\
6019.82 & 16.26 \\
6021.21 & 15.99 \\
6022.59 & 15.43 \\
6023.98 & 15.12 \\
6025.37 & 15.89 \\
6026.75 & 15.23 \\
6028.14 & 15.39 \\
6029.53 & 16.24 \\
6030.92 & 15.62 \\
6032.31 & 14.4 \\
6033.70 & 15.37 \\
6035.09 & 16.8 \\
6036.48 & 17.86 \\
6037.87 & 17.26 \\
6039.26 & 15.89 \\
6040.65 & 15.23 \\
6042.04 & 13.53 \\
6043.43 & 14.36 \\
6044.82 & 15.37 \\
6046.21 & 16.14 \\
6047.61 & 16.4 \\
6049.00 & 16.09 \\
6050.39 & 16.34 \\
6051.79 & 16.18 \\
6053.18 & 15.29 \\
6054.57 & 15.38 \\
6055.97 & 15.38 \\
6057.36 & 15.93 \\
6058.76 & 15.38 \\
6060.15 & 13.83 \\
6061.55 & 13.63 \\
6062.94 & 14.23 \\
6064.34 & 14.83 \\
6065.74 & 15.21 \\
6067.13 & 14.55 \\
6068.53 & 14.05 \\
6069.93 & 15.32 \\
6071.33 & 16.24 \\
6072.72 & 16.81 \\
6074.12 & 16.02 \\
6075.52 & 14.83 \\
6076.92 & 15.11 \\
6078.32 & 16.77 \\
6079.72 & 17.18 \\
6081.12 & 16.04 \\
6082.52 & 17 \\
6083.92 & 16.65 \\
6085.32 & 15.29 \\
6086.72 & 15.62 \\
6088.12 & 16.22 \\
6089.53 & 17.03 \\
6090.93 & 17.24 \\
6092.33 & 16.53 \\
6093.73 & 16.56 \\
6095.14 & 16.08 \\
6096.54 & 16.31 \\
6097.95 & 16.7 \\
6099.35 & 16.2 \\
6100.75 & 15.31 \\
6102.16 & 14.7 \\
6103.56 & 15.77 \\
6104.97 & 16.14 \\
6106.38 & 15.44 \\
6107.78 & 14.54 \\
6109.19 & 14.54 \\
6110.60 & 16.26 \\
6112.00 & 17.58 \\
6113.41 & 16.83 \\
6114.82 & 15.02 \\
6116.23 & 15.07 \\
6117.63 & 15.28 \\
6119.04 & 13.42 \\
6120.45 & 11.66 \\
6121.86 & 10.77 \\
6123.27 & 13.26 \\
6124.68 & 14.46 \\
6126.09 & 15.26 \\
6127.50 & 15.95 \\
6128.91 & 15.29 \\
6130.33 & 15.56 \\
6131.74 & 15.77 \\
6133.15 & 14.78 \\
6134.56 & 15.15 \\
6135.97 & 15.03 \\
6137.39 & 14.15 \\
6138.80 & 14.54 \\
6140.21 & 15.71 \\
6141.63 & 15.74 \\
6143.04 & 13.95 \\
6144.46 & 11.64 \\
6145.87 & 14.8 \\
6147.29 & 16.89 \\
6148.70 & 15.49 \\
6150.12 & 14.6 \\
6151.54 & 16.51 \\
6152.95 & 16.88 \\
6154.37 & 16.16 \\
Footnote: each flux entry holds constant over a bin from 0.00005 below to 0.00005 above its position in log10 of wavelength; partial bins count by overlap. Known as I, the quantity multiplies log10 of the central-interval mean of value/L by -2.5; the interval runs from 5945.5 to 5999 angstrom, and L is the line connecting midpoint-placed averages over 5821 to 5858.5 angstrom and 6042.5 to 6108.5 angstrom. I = 0.06 mag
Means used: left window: 17.1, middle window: 15.5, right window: 15.7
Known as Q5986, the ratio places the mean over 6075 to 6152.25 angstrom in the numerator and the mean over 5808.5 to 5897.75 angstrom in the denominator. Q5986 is 0.9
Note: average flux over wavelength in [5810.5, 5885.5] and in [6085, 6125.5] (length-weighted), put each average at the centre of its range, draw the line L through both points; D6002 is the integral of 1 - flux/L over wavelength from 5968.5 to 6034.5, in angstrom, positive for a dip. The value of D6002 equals 2.5 angstrom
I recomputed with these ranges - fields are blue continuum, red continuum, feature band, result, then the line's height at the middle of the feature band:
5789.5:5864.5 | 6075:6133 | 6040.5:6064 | 0.04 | 15.8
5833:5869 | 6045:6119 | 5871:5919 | 0.05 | 16.2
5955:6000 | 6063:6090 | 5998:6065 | 0.01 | 15.6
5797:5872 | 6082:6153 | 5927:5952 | 0.05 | 16.2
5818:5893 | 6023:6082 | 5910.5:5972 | 0.03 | 16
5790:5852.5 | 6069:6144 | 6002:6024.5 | 0.04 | 16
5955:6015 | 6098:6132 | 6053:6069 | 0.03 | 15.2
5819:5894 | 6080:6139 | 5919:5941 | 0.05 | 16.1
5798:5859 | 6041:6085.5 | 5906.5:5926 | 0.07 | 16.5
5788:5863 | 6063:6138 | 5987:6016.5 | 0.06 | 15.9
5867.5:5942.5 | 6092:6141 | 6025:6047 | -0.03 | 15.3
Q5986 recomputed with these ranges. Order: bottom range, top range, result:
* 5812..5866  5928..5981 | 0.92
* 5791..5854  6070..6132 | 0.91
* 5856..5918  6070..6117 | 1.04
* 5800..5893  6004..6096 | 0.95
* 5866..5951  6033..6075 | 1.00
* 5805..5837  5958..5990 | 0.89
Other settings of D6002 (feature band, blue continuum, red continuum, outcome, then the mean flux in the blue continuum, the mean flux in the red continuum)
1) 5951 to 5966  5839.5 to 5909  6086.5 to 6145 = -0.2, 15.9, 15.2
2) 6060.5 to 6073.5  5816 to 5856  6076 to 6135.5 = 0.7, 17.4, 15.5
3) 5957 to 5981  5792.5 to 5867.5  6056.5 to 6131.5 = 0.4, 16.8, 15.4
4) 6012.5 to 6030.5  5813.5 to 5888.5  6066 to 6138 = 0.4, 16.7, 15.5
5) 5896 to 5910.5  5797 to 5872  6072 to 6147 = 0.5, 16.8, 15.4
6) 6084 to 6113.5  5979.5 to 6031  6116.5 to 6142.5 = -2.6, 15.3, 14.6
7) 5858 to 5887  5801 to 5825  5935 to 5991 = 1.5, 17.3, 15.7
